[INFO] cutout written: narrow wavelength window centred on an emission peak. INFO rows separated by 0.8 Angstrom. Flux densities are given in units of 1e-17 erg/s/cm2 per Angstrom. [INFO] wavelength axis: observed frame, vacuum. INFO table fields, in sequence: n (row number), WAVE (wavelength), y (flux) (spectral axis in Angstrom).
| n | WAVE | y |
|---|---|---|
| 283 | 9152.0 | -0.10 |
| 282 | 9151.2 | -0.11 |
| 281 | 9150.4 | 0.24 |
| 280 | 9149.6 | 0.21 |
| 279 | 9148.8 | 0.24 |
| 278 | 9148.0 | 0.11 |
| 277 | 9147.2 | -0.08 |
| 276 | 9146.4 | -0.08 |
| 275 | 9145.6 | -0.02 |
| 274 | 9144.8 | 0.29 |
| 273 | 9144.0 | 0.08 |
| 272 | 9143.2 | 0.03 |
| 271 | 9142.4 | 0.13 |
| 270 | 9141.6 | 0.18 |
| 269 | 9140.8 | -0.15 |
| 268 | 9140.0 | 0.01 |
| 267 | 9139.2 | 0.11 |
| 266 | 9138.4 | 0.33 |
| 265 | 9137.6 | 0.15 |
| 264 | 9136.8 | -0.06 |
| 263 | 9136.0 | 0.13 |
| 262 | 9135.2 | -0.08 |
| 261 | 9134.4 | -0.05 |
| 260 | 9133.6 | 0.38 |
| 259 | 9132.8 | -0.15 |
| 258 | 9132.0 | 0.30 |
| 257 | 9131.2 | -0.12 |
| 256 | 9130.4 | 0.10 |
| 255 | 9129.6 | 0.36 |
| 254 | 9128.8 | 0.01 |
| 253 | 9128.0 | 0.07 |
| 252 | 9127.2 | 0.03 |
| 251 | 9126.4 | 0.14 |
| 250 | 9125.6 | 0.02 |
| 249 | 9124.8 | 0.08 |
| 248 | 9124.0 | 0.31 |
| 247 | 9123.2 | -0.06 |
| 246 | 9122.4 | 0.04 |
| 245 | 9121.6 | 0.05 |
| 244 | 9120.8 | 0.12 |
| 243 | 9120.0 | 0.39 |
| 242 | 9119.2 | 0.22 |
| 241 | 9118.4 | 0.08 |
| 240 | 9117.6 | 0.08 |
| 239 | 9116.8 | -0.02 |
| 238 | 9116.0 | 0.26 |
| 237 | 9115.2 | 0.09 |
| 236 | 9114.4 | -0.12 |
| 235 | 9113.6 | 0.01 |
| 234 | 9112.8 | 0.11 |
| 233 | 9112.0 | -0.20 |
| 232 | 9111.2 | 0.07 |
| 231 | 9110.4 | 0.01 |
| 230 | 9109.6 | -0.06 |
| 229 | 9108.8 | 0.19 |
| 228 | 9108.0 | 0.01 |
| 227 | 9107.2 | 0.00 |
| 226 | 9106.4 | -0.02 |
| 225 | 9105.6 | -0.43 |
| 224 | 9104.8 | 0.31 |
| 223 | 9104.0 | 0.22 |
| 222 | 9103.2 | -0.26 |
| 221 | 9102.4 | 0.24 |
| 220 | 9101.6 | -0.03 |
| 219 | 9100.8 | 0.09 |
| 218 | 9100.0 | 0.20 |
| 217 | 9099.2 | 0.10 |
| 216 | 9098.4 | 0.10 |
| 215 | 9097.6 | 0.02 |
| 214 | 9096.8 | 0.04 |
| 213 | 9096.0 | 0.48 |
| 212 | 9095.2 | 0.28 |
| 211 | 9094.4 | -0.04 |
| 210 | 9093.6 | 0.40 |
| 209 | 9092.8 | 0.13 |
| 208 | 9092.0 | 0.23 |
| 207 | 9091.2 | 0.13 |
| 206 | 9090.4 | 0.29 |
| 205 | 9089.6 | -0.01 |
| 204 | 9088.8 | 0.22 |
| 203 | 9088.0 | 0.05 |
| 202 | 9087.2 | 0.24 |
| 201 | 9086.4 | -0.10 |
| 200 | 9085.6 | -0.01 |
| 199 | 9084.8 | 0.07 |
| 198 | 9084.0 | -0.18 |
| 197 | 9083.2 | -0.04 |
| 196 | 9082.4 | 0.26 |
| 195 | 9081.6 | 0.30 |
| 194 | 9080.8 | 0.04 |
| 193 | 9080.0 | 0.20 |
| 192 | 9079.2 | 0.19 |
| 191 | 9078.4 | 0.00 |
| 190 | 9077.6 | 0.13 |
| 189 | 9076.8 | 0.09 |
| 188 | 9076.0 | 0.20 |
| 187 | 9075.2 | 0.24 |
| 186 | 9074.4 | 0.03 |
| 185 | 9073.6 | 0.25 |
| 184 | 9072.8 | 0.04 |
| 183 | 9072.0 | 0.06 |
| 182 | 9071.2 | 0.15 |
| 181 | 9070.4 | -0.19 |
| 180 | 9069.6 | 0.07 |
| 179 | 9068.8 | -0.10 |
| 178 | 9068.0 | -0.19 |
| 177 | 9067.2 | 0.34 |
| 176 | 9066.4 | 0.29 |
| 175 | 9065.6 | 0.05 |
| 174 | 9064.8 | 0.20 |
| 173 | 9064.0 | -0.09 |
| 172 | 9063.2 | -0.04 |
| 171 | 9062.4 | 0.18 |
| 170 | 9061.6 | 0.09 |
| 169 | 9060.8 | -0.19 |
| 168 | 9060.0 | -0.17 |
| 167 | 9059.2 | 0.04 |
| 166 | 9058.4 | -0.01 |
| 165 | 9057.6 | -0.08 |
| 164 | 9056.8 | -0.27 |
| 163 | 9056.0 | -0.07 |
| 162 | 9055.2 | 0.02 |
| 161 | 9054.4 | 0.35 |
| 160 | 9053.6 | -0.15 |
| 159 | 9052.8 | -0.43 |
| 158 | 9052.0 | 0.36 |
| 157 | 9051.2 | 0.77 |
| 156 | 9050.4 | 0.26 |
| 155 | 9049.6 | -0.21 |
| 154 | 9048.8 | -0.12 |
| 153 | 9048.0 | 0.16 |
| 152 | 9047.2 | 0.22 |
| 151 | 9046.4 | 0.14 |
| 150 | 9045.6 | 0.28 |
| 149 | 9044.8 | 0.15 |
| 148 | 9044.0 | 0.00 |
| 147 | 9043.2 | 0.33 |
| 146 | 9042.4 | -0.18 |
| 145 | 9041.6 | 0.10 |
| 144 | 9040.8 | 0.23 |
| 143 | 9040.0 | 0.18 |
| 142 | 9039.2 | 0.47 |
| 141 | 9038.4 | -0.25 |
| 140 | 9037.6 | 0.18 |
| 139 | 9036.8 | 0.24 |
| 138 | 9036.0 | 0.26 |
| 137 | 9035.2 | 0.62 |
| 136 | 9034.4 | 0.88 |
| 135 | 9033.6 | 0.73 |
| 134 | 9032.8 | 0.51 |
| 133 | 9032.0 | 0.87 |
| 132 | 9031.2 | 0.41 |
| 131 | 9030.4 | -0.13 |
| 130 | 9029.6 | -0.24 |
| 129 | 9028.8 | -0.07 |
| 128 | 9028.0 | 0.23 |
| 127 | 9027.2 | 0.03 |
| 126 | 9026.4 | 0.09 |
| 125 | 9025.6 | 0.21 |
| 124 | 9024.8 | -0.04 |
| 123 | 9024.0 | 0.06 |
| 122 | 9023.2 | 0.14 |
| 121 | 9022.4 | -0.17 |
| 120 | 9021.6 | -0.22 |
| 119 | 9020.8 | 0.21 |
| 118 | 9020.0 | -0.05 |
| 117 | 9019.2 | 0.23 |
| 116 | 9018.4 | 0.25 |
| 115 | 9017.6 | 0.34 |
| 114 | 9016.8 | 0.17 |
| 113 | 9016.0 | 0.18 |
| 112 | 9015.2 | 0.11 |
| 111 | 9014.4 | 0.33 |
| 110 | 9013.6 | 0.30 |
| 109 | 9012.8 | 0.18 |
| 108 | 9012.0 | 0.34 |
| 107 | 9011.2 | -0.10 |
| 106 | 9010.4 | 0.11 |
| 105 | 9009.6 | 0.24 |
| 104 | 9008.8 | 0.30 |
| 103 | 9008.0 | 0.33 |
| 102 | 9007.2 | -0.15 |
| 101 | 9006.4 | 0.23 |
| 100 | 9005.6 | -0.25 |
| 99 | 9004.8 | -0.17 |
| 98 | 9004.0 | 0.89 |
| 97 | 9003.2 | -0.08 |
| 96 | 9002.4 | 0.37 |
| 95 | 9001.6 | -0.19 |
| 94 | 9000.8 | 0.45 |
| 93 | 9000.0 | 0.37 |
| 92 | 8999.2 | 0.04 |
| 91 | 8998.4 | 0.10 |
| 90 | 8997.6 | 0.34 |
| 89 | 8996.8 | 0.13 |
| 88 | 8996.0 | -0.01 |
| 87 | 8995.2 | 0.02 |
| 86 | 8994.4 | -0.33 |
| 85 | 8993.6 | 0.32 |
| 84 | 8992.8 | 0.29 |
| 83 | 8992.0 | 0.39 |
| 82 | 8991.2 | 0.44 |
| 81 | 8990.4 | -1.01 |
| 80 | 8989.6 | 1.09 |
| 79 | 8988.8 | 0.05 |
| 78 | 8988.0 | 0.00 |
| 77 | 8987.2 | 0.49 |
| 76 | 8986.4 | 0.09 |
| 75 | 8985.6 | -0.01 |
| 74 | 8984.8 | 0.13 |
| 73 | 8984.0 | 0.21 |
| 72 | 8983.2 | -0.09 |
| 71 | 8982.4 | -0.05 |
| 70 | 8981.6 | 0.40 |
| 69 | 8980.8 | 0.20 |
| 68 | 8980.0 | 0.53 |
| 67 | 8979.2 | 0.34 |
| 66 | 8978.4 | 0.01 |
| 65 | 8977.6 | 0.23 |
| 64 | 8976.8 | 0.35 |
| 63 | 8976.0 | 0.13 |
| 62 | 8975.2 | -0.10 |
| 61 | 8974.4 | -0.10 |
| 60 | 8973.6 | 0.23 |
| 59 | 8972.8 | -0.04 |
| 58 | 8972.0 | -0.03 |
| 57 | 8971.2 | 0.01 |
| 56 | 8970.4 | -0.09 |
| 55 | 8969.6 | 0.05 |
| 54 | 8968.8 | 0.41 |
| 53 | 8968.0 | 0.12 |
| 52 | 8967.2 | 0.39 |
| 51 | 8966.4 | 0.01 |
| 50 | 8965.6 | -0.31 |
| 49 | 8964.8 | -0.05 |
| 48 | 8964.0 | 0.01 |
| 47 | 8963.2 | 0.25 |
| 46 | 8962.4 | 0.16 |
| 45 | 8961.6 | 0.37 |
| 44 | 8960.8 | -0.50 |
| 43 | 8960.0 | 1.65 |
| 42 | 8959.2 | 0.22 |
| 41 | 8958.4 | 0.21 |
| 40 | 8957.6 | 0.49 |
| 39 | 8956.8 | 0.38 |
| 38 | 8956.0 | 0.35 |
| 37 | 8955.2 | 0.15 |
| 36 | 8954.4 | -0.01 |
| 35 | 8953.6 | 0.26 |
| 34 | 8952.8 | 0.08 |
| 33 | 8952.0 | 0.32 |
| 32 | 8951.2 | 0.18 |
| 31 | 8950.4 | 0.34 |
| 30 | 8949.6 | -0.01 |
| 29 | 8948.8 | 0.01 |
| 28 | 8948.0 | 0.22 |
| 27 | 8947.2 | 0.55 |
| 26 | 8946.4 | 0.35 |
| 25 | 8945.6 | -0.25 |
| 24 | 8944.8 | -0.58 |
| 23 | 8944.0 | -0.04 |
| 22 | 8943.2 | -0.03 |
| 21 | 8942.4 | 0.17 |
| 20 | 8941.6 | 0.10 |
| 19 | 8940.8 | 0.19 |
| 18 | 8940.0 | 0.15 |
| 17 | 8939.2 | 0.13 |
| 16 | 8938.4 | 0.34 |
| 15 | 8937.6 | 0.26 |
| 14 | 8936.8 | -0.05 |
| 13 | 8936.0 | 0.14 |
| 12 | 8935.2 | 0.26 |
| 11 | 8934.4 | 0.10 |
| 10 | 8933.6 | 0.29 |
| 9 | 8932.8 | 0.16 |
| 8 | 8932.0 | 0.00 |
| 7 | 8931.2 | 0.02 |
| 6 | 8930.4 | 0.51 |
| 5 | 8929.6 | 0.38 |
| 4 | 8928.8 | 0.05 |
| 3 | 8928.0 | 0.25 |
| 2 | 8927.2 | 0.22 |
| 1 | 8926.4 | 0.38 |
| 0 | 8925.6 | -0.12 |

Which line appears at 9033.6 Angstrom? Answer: H-beta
